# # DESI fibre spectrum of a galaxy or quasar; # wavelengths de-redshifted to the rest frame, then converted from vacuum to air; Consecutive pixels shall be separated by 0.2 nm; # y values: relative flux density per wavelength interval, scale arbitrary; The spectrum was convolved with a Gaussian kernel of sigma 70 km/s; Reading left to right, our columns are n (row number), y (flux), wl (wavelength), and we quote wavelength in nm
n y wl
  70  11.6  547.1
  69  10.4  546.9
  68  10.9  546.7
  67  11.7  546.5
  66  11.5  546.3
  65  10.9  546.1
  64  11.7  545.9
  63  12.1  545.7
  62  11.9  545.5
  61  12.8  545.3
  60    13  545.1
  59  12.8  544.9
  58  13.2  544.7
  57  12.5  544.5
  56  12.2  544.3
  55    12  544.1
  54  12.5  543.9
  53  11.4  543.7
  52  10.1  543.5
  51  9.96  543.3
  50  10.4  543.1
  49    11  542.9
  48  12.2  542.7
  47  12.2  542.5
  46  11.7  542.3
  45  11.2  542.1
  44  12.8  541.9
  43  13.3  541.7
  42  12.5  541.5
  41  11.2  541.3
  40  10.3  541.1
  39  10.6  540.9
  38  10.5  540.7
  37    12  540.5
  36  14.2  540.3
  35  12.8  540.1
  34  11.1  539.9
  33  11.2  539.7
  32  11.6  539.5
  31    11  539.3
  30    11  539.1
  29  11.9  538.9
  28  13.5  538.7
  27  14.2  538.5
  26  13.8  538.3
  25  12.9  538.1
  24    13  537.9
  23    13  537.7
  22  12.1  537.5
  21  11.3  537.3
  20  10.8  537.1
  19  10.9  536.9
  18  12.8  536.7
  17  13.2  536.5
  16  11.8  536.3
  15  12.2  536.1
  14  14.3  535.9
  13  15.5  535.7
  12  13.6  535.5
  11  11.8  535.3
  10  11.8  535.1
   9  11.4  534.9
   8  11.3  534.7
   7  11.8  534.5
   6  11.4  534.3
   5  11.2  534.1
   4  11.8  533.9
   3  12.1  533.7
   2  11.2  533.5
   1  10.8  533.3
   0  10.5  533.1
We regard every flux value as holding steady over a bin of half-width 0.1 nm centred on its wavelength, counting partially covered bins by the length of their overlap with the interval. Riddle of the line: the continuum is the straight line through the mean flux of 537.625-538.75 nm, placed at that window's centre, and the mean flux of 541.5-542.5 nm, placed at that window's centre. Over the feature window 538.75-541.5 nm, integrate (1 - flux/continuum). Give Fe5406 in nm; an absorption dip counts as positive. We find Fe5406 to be 0.27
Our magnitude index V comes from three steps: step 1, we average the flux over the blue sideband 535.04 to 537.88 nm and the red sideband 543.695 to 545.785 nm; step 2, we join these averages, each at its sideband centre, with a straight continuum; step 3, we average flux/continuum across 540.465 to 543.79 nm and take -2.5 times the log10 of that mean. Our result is 0.101 mag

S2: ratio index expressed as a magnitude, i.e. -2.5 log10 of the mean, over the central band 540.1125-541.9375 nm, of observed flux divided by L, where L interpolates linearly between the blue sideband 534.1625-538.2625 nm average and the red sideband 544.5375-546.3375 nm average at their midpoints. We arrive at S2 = 0.03 mag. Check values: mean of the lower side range 12.4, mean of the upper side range 12.2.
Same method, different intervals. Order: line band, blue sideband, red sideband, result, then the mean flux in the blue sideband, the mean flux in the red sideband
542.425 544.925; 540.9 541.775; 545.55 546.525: -0.007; 11.6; 11.6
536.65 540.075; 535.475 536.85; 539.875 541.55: 0.032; 13.2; 11.7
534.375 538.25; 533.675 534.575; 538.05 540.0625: -0.047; 11.6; 12.2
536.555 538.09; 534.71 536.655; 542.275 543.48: 0.028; 12.8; 11.1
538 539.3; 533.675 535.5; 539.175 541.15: -0.102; 11.7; 11.6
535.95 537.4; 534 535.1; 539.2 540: -0.054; 11.5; 11.2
